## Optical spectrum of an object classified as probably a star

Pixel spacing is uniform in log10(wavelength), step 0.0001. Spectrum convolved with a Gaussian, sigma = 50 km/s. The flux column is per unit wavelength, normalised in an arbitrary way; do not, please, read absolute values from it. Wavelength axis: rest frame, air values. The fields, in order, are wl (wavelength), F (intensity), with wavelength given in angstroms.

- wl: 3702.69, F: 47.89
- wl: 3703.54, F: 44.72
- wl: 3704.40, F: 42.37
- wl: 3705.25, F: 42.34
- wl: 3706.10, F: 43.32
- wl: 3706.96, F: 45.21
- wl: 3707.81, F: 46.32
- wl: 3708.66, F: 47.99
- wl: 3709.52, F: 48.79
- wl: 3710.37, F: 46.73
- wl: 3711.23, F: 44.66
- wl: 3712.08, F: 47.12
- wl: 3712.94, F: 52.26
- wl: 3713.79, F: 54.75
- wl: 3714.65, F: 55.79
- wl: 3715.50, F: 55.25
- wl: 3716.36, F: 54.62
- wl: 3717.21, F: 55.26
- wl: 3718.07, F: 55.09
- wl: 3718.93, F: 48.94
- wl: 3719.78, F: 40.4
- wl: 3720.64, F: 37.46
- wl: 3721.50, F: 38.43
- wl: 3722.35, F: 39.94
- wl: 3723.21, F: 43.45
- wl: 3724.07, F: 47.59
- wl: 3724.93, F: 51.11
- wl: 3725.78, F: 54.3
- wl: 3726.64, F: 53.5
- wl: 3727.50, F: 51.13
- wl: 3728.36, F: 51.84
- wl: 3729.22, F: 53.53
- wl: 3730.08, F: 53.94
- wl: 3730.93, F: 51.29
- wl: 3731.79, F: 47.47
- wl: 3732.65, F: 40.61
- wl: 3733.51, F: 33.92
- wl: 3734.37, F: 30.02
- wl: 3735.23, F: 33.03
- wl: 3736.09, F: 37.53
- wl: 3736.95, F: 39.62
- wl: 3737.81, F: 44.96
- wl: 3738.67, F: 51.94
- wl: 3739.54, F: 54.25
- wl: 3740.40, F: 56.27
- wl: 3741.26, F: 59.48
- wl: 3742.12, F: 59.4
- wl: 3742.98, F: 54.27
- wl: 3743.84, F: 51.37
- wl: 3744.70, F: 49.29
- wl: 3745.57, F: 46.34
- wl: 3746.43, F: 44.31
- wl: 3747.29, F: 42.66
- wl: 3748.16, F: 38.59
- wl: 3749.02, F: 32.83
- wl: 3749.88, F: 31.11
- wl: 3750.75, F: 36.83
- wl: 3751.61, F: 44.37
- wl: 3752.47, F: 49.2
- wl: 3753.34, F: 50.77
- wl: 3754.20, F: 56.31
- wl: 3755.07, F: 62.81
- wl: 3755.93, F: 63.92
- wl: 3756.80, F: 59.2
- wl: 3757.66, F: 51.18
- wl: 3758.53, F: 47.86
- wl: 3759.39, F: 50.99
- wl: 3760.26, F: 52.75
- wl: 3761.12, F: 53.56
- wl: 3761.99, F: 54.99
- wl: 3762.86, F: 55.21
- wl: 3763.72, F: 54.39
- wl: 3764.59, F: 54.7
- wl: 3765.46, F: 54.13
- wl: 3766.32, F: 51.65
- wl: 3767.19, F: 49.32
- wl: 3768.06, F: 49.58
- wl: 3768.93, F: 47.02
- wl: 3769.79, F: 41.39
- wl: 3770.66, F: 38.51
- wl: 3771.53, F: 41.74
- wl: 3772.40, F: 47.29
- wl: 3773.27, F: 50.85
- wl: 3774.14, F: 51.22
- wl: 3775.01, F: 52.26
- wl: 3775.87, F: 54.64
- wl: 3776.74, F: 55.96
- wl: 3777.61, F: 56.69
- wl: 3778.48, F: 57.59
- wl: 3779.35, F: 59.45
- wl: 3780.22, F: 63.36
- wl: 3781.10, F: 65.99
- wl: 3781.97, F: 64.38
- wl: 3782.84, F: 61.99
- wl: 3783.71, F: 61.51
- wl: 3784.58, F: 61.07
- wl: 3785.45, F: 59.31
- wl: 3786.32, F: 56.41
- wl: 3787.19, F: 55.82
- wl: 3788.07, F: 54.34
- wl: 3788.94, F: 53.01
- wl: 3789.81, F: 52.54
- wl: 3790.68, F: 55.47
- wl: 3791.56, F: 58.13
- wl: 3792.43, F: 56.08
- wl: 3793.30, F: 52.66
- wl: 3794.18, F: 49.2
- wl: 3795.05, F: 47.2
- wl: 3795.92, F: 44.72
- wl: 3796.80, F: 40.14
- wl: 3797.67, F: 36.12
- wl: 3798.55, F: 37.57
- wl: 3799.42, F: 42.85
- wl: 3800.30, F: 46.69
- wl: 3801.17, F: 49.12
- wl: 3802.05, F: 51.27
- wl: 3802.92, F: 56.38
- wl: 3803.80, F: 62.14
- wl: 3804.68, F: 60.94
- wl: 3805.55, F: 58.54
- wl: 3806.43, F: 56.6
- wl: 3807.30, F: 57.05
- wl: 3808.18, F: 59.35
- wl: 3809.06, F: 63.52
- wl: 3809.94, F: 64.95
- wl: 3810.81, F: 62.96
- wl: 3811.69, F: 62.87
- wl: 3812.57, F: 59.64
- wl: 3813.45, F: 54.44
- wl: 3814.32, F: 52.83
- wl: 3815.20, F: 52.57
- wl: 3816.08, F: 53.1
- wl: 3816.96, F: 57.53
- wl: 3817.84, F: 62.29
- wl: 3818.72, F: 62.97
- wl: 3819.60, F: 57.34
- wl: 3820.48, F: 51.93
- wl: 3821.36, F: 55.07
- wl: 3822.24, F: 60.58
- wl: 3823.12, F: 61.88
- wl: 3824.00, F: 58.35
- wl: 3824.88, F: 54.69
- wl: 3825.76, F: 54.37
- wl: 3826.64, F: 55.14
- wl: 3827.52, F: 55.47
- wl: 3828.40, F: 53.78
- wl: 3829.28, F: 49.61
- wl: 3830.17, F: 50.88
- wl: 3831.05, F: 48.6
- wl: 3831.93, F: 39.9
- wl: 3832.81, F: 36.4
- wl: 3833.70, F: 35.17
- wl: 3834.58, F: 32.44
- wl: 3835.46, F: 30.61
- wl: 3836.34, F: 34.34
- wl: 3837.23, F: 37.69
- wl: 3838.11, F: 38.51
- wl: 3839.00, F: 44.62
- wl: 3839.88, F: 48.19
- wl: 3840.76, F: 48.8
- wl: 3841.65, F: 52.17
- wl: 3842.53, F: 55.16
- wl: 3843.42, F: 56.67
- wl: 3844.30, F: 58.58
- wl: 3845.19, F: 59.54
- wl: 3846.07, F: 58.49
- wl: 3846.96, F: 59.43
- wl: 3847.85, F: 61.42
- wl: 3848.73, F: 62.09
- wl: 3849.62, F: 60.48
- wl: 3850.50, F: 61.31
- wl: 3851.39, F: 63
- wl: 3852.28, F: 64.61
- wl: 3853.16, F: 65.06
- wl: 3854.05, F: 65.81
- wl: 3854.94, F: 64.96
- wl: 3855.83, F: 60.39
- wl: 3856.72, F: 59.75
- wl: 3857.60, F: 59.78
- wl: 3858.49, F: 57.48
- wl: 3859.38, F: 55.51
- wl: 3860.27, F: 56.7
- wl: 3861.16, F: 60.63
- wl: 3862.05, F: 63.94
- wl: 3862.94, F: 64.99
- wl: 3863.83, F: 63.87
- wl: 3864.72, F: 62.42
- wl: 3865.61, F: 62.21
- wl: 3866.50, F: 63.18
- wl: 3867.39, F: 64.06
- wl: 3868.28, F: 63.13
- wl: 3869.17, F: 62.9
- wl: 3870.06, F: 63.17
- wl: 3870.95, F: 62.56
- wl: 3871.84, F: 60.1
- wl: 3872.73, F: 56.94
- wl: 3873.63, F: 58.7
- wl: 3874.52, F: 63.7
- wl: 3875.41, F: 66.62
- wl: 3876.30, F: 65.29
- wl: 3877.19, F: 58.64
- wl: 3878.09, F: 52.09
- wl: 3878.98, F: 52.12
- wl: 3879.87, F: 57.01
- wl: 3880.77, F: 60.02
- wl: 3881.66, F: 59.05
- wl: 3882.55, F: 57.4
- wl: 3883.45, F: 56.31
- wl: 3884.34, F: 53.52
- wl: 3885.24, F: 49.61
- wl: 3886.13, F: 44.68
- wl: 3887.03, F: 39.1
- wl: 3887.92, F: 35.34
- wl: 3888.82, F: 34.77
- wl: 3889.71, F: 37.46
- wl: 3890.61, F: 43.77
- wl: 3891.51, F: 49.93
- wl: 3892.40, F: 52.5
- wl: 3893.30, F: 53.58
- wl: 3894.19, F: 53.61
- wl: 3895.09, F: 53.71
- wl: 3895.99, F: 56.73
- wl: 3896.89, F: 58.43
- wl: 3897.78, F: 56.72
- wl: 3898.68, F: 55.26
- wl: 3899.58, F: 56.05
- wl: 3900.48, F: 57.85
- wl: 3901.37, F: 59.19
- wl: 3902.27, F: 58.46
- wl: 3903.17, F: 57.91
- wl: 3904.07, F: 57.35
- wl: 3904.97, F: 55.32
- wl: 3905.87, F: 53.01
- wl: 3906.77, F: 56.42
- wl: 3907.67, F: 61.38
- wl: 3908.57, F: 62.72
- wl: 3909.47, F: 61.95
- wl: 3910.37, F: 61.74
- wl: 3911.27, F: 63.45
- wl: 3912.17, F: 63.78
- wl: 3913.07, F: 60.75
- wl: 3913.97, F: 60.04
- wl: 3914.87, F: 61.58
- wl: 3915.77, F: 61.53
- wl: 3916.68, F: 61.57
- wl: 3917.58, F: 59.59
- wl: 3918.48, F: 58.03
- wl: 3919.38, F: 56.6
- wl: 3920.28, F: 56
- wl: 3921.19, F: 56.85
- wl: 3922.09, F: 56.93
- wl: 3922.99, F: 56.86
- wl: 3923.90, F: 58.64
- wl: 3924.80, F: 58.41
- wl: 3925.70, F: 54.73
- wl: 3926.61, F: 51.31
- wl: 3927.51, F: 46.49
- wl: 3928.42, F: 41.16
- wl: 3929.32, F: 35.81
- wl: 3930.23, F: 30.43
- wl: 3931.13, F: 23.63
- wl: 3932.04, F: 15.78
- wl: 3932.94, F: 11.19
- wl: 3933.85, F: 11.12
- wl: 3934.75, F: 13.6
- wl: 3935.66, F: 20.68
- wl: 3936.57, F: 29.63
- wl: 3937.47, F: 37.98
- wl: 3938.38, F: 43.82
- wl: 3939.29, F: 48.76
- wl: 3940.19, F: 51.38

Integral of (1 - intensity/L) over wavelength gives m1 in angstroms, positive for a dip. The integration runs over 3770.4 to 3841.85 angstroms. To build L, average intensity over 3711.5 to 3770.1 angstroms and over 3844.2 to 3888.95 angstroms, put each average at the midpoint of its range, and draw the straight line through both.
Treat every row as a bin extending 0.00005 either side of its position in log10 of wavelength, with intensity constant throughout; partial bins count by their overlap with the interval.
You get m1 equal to 1.7 angstroms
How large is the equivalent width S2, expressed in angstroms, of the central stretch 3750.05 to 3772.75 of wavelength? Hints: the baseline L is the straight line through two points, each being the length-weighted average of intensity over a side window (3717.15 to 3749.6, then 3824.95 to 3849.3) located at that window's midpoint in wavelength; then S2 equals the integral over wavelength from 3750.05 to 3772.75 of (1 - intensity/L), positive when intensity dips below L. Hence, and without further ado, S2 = -1.6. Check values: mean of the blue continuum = 46.5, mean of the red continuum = 49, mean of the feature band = 50.5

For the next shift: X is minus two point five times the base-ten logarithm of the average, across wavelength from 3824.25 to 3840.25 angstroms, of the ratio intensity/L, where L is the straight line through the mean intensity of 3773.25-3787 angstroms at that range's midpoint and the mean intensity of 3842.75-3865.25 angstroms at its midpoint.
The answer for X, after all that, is 0.33 mag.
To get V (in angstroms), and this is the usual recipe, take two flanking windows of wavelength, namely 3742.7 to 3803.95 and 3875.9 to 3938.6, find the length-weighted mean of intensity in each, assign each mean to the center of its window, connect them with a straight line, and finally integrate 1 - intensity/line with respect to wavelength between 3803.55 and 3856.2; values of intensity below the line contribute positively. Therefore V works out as -4.02 angstroms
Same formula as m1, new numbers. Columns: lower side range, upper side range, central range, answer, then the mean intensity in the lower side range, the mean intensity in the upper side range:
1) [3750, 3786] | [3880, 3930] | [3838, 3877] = -4.17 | 53.4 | 54.5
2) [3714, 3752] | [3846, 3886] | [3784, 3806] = 0.44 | 46.7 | 60.3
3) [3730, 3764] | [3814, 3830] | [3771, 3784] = -1.21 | 48.2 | 56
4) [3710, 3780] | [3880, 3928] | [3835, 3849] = 0.69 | 49.1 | 55.2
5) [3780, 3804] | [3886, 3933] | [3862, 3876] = -2.69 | 53.2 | 52.2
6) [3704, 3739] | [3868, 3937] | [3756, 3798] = -4.23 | 46.7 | 51.9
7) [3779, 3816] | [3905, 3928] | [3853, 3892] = 0.05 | 55.2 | 58.3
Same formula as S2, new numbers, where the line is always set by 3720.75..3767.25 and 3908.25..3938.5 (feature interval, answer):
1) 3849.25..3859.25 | -3.0 angstroms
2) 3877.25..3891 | -0.5 angstroms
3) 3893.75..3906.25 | -2.4 angstroms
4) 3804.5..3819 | -3.3 angstroms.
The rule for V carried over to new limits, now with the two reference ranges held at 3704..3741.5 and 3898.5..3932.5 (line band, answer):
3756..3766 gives -1.07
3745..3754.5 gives 1.05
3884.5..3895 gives 1.55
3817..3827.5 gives -1.38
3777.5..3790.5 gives -2.46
